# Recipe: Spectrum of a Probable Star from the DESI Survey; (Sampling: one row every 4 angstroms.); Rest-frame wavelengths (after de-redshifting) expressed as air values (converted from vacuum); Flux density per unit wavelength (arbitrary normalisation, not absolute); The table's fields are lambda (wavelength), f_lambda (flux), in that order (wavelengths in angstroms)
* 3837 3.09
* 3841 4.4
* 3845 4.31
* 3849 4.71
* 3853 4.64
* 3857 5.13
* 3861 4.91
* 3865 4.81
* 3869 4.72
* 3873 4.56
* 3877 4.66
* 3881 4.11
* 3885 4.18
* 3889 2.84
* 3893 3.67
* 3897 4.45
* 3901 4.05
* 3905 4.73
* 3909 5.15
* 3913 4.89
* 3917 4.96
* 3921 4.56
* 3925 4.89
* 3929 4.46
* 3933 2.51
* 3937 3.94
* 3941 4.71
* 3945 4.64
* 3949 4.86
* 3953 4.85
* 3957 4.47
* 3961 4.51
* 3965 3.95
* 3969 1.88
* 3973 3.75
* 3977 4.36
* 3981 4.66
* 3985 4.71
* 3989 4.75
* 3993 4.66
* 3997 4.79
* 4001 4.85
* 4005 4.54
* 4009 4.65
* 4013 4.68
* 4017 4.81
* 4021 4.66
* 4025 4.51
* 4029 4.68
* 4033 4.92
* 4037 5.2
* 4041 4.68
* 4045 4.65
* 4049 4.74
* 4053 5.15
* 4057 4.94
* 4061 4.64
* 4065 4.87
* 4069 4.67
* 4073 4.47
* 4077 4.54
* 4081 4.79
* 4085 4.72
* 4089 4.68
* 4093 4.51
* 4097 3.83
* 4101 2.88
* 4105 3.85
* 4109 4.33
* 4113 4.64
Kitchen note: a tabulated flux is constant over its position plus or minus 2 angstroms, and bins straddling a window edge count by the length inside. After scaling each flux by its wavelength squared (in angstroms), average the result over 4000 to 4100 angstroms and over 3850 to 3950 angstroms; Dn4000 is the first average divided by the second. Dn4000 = 1.14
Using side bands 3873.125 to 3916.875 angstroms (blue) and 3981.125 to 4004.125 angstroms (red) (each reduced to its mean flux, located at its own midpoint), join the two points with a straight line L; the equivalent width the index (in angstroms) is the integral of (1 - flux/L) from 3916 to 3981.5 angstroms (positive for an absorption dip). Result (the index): 4.73 angstroms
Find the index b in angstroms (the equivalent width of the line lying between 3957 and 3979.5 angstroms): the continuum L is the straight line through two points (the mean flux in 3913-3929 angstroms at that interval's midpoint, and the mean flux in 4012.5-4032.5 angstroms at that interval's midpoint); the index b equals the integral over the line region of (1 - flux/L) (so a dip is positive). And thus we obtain 4.52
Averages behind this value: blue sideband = 4.77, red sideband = 4.69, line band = 3.78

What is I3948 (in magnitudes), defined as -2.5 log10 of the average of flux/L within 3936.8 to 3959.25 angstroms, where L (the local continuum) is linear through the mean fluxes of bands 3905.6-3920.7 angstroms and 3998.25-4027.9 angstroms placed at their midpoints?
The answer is 0.05 mag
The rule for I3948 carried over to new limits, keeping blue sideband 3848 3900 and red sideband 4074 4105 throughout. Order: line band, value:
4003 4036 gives -0.09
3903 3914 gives -0.13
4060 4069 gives -0.11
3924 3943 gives 0.08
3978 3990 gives -0.08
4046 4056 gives -0.15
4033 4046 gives -0.14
